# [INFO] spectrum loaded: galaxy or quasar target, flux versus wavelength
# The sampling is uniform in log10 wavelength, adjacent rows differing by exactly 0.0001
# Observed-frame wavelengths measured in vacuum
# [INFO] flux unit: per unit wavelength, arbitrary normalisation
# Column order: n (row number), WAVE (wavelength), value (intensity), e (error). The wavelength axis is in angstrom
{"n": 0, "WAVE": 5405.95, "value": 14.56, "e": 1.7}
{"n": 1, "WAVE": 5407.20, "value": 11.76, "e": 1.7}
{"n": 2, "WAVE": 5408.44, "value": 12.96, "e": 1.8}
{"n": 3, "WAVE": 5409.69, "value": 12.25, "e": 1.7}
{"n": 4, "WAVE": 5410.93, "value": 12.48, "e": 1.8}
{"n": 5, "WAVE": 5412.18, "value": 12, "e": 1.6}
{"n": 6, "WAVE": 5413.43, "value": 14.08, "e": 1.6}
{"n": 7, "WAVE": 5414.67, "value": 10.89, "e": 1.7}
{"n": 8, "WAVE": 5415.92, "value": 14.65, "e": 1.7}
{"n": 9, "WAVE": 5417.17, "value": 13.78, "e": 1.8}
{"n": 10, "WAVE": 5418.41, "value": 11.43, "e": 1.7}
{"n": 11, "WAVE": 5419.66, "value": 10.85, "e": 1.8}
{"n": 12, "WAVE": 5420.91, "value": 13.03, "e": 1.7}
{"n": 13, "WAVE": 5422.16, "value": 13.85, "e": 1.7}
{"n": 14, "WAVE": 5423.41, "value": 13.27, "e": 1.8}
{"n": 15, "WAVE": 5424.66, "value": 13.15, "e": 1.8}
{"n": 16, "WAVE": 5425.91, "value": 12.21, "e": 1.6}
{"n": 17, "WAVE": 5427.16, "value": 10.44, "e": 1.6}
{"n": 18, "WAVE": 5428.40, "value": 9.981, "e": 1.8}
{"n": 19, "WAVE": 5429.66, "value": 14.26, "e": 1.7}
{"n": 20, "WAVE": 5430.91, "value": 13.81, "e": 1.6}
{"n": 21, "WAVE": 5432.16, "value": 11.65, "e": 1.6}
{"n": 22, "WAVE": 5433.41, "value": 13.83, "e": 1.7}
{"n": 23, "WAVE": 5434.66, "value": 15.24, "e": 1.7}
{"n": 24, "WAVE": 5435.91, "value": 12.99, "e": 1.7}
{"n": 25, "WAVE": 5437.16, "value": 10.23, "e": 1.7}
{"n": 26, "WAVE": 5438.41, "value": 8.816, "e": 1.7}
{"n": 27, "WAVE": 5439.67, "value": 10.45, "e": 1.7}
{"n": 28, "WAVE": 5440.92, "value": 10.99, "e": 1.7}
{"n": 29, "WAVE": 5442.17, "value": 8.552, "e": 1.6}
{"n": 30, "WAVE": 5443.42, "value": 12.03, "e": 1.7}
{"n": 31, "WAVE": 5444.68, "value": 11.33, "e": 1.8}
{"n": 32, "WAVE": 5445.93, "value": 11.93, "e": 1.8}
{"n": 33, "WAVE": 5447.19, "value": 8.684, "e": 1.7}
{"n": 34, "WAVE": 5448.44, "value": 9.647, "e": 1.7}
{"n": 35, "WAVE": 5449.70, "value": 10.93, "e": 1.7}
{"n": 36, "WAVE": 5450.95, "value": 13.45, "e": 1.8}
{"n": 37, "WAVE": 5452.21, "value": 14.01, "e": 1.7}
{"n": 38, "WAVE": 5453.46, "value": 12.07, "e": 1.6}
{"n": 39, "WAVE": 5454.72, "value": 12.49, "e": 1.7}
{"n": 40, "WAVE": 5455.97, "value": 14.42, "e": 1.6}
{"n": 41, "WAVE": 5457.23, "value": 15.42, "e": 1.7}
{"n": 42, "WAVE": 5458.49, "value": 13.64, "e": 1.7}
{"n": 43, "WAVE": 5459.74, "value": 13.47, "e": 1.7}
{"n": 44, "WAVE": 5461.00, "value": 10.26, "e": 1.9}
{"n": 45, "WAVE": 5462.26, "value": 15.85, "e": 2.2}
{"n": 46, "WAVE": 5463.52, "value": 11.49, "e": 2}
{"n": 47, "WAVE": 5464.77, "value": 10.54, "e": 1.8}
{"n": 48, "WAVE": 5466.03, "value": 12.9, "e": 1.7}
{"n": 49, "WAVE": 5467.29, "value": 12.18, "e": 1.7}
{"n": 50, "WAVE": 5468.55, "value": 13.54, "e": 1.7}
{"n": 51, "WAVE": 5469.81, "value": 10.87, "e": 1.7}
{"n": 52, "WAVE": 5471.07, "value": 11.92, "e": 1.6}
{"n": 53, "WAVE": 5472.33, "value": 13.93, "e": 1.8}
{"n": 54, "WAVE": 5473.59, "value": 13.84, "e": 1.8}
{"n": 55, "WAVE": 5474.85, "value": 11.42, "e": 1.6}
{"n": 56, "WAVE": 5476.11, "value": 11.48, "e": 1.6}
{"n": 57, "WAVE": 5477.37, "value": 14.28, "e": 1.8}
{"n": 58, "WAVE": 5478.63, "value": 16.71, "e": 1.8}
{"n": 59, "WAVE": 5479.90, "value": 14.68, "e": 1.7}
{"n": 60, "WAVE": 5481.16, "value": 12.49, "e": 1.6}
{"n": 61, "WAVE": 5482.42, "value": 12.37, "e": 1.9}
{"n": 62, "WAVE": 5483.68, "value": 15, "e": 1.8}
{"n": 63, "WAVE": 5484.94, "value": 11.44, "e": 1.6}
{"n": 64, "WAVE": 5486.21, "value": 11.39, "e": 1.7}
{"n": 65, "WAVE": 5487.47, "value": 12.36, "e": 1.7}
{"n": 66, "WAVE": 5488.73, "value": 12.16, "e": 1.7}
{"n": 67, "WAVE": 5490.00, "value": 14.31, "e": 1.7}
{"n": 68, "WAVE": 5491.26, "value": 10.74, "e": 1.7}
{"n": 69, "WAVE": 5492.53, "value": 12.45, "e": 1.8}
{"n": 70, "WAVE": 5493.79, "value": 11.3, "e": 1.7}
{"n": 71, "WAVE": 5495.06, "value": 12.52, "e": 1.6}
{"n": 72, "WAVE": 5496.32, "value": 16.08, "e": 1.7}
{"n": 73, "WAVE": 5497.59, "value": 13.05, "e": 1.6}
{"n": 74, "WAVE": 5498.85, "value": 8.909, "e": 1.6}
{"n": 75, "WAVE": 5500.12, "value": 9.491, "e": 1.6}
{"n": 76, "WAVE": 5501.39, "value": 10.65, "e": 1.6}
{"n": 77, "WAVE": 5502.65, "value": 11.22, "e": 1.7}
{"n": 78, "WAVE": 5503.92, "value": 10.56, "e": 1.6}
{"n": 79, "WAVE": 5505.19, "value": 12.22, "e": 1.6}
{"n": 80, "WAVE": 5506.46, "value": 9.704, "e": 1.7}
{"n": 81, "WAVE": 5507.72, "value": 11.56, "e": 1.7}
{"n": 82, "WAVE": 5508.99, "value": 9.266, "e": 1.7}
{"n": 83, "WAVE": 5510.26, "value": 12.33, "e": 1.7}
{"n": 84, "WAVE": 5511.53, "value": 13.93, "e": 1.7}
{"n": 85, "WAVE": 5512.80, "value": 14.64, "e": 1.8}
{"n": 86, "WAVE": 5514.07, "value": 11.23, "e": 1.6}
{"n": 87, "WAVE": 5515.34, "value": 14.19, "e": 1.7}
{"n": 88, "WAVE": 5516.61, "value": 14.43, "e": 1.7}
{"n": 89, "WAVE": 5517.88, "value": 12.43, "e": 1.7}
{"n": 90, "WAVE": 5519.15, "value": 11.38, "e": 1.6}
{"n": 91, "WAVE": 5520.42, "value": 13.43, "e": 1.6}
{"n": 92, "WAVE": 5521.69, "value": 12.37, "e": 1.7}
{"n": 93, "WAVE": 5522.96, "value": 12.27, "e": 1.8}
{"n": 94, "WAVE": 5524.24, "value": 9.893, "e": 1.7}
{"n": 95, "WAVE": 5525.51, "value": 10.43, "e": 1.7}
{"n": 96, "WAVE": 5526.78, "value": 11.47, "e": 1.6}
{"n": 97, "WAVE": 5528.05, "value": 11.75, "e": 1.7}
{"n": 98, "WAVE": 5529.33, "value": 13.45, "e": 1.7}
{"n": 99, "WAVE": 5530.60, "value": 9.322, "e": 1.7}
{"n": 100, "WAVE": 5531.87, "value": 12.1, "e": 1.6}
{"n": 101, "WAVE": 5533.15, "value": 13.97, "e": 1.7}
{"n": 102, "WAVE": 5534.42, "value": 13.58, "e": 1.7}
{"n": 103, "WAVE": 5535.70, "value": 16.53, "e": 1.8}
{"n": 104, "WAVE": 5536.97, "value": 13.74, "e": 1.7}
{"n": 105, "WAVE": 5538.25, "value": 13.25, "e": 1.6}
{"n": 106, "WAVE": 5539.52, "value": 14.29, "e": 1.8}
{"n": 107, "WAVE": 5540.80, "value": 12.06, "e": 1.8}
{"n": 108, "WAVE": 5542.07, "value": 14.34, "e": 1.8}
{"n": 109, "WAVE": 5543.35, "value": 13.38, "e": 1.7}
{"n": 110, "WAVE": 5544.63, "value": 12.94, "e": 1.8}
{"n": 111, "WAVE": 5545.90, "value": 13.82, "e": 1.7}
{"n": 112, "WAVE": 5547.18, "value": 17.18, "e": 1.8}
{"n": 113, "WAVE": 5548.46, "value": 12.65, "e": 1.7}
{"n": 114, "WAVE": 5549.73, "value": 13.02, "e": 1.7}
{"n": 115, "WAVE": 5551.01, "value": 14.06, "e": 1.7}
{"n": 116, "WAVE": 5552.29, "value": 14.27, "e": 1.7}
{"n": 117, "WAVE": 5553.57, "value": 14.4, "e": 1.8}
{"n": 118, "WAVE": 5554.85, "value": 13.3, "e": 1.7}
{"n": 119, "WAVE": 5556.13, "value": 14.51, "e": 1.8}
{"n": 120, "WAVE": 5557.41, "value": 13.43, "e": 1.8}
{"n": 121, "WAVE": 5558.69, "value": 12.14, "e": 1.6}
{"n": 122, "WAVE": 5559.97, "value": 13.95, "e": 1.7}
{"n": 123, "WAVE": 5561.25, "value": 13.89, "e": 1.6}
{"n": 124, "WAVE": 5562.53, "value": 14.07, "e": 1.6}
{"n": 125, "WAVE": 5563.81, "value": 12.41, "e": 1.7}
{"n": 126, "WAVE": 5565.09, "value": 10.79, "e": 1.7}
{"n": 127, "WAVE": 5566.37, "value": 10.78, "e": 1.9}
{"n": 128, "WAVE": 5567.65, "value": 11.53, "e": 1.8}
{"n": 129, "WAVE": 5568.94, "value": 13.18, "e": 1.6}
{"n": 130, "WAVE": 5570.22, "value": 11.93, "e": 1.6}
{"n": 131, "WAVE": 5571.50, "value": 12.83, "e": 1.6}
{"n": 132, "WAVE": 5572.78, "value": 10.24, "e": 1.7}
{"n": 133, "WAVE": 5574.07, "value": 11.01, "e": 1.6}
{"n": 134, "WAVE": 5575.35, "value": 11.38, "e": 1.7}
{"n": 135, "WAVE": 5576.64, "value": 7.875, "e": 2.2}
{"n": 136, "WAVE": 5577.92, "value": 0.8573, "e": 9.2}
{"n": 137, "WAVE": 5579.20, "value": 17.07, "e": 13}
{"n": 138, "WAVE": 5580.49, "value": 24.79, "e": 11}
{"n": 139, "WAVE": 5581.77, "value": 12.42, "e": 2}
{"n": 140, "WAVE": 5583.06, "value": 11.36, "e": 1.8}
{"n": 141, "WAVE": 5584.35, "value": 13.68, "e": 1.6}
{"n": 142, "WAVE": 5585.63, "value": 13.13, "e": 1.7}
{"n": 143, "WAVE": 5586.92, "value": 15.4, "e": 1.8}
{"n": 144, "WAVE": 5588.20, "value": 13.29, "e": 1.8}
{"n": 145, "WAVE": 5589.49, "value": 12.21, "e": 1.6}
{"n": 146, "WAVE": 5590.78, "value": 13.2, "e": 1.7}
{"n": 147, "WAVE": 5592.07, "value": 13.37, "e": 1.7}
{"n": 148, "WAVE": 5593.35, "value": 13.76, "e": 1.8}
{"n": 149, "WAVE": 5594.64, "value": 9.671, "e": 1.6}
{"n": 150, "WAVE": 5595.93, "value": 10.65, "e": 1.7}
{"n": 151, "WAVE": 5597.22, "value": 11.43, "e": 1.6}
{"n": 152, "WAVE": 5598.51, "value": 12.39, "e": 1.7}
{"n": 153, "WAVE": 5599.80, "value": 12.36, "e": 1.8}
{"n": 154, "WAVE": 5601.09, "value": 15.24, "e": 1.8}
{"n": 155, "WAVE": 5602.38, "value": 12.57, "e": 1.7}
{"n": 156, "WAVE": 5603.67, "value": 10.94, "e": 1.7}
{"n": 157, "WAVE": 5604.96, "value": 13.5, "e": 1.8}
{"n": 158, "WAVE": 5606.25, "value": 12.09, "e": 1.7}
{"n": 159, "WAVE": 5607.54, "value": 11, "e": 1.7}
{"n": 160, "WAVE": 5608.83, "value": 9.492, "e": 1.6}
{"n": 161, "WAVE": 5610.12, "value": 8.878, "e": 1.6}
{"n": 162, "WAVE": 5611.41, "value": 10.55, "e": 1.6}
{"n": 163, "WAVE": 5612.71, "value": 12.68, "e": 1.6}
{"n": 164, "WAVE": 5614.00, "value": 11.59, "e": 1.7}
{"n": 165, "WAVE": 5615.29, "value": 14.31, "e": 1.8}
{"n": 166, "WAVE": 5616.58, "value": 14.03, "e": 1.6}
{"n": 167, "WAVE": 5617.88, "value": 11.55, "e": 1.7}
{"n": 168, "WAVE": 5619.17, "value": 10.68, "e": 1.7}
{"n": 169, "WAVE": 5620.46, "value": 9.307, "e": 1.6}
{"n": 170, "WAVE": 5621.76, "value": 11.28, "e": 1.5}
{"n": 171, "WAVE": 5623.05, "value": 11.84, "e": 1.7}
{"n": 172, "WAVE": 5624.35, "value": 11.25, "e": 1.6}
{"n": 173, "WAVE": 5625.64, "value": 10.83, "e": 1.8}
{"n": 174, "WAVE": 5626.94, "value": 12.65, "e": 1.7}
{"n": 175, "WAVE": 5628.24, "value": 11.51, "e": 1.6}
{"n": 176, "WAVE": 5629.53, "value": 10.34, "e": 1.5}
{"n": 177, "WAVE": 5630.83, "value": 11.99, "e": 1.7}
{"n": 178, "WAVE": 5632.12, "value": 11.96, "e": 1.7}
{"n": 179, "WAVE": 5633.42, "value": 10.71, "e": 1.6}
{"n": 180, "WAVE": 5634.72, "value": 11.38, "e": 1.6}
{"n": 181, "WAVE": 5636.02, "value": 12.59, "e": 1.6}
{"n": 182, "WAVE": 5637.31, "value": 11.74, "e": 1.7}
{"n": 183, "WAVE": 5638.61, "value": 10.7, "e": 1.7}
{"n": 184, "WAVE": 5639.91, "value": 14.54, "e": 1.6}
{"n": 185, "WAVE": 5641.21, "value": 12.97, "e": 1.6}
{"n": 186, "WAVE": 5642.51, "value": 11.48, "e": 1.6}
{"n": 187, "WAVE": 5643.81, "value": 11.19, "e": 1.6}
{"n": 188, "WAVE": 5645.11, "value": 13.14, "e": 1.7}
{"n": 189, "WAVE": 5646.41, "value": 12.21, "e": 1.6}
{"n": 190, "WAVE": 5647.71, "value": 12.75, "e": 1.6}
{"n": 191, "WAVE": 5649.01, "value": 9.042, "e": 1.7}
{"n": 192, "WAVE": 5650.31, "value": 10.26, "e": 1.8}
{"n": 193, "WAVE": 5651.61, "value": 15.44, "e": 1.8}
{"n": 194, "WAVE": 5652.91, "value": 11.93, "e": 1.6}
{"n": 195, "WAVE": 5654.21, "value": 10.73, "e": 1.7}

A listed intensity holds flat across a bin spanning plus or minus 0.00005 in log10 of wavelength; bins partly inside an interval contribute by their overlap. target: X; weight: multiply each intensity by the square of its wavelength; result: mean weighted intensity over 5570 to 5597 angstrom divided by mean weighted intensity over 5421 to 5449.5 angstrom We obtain 1.12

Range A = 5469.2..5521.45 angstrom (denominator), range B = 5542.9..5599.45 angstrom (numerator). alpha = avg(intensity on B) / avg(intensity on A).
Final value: 1.0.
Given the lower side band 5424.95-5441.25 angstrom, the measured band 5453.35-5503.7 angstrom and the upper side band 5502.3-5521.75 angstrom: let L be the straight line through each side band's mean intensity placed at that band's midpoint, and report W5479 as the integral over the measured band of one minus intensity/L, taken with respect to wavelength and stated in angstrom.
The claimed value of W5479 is -2.2 angstrom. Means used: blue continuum 12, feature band 12.6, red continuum 12.2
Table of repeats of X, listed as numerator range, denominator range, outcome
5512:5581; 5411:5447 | 1.11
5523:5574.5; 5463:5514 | 1.07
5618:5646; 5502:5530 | 1.01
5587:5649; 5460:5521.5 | 1.01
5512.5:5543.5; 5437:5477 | 1.09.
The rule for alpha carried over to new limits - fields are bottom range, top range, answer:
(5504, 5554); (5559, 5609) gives 0.97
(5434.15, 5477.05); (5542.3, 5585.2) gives 1.07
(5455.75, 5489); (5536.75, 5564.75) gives 1.05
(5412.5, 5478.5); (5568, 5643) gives 0.97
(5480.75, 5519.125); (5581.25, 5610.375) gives 1.01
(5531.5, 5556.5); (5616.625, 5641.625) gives 0.84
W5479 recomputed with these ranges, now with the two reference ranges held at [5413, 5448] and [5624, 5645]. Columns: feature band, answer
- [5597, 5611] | 0.0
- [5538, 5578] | -2.6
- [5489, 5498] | -0.7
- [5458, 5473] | -0.7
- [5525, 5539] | -1.0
